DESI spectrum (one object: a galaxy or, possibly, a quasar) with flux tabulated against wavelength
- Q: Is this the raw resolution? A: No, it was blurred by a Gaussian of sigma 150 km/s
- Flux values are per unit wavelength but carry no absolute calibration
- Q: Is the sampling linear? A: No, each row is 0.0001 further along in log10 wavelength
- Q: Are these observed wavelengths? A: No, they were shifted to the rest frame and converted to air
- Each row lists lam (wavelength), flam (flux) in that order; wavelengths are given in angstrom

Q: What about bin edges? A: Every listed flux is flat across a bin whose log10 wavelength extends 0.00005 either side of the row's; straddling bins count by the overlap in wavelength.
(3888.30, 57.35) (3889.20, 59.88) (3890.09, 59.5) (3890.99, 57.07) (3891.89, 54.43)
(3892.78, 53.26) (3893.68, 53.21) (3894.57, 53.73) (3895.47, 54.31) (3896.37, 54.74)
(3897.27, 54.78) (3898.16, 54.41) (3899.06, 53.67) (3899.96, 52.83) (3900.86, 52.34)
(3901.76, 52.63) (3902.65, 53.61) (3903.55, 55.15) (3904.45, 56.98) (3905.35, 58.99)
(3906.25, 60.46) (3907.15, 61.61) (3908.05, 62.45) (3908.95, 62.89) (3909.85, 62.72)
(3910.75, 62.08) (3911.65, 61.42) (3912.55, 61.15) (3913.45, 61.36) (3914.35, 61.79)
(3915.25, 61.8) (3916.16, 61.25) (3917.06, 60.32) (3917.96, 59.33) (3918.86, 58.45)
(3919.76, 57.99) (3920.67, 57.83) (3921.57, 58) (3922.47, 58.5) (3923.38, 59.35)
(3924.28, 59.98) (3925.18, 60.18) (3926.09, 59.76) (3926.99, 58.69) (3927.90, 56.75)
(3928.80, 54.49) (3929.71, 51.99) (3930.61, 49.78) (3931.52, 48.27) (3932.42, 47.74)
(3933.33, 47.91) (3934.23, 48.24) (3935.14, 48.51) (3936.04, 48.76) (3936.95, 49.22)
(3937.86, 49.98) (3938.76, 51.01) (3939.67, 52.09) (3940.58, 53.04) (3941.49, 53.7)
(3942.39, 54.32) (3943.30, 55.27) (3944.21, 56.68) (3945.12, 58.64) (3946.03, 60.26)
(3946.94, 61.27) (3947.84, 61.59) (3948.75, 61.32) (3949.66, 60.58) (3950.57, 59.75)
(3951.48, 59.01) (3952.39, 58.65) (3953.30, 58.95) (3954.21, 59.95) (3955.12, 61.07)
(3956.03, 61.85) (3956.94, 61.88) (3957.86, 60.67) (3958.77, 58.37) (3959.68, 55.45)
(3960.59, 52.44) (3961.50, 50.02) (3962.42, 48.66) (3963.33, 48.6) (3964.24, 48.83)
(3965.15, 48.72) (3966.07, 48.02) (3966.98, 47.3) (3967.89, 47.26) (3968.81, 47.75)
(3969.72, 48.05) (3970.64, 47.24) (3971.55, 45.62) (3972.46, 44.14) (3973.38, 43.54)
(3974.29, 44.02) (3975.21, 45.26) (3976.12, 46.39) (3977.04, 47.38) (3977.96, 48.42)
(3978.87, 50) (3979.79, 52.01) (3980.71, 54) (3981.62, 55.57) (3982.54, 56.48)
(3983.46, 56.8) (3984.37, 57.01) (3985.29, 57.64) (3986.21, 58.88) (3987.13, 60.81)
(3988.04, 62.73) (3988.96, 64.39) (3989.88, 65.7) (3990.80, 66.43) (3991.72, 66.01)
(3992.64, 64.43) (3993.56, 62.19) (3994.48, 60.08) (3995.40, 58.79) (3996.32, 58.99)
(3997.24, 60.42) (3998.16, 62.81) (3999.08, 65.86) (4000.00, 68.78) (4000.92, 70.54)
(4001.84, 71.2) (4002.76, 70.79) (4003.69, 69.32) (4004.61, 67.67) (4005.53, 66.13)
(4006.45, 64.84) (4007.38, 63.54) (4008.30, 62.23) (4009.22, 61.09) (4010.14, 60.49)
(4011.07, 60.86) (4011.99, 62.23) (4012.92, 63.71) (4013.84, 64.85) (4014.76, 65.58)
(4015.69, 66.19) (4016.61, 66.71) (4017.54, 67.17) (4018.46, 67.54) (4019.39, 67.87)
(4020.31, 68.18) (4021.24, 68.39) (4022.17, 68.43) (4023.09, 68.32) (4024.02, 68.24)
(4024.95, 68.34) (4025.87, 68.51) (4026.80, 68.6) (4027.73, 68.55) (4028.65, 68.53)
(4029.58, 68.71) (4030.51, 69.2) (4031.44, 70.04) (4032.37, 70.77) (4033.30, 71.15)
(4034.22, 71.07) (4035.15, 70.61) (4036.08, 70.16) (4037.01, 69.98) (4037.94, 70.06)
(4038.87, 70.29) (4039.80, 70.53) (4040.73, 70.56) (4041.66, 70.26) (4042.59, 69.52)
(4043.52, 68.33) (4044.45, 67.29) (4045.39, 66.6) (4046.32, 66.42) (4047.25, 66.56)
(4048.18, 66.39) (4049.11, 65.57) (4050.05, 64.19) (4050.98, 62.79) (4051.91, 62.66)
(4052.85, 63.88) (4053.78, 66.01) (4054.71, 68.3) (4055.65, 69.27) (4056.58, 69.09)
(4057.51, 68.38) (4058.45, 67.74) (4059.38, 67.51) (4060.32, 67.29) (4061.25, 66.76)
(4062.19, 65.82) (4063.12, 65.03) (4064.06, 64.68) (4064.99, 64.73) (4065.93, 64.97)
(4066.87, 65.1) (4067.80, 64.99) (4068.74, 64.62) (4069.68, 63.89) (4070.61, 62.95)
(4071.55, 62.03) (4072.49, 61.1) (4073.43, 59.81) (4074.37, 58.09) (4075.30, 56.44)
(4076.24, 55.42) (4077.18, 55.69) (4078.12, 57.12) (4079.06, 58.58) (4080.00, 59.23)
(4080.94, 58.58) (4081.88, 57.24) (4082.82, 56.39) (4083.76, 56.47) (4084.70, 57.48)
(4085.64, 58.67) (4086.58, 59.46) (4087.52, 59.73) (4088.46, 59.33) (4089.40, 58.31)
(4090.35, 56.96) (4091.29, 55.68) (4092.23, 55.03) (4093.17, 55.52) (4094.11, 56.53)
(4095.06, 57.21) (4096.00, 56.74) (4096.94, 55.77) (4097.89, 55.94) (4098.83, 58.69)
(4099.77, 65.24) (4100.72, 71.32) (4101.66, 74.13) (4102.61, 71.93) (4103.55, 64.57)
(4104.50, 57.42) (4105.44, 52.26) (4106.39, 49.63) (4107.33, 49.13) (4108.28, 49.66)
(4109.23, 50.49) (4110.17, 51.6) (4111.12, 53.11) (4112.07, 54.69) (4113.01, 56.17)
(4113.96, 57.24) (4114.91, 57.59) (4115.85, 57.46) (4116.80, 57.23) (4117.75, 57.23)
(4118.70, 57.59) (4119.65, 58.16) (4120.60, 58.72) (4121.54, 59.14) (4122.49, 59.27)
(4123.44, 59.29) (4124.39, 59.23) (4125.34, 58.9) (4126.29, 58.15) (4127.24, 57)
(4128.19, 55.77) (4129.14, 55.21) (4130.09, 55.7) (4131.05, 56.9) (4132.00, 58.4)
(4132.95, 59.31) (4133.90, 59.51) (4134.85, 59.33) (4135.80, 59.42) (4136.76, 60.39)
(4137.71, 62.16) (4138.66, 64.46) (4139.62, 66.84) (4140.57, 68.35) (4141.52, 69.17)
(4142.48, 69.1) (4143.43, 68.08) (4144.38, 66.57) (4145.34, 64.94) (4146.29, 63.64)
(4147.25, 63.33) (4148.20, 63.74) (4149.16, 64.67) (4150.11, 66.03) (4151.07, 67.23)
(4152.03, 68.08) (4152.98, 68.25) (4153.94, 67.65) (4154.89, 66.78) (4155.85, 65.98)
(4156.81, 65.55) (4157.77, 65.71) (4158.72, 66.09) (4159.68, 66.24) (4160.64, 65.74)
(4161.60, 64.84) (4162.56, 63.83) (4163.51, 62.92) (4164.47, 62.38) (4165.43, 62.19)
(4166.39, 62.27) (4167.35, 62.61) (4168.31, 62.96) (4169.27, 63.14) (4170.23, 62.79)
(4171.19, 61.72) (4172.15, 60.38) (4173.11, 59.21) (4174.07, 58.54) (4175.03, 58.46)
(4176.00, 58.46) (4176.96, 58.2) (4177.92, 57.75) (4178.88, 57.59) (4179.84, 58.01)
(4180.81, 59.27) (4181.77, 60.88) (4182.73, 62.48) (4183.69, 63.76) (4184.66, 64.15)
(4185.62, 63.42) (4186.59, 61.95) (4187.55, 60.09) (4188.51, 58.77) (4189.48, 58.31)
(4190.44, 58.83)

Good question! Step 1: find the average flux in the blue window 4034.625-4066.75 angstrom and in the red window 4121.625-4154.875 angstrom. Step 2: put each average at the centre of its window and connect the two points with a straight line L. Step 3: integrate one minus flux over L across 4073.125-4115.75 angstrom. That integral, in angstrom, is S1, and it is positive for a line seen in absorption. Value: 4.8 angstrom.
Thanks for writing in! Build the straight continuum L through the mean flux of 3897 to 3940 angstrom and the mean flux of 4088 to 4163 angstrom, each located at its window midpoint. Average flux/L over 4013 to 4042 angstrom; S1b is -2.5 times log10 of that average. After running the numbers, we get -0.17 mag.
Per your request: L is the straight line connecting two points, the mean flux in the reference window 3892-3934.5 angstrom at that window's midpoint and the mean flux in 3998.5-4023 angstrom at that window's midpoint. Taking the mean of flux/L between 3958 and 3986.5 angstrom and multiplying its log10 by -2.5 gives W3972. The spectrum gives 0.23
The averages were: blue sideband 56.8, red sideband 66.2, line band 50.4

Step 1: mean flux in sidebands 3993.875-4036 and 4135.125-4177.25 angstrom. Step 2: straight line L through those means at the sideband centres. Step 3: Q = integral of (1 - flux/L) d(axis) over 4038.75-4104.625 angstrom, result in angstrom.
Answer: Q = 2.7 angstrom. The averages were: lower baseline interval 66.5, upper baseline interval 64.1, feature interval 62.8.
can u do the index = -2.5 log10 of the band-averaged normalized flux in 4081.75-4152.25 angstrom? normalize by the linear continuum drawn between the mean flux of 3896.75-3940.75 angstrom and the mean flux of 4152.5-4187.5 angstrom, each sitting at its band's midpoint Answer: 0.03 mag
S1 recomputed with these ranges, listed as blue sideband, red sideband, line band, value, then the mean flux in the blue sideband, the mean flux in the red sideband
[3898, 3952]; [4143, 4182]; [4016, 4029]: -1.9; 56.7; 63.2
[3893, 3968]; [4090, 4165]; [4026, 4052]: -4.4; 56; 60.7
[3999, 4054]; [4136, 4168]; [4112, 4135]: 2.8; 67.3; 65.3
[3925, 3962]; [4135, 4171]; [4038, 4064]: -2.9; 55.5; 64.9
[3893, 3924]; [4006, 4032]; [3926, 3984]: 8.1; 58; 66.3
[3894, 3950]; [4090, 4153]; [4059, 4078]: -1.2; 56.4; 59.8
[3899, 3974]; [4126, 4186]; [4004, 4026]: -2.9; 55.4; 62.6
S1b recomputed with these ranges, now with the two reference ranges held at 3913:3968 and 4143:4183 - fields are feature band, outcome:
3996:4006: -0.16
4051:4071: -0.11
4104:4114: 0.17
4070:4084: 0.03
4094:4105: -0.02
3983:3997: -0.07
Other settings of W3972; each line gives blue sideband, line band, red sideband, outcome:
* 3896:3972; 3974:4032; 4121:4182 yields -0.09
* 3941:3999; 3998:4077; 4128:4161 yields -0.13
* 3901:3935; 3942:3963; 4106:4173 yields 0.00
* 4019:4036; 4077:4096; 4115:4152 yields 0.13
